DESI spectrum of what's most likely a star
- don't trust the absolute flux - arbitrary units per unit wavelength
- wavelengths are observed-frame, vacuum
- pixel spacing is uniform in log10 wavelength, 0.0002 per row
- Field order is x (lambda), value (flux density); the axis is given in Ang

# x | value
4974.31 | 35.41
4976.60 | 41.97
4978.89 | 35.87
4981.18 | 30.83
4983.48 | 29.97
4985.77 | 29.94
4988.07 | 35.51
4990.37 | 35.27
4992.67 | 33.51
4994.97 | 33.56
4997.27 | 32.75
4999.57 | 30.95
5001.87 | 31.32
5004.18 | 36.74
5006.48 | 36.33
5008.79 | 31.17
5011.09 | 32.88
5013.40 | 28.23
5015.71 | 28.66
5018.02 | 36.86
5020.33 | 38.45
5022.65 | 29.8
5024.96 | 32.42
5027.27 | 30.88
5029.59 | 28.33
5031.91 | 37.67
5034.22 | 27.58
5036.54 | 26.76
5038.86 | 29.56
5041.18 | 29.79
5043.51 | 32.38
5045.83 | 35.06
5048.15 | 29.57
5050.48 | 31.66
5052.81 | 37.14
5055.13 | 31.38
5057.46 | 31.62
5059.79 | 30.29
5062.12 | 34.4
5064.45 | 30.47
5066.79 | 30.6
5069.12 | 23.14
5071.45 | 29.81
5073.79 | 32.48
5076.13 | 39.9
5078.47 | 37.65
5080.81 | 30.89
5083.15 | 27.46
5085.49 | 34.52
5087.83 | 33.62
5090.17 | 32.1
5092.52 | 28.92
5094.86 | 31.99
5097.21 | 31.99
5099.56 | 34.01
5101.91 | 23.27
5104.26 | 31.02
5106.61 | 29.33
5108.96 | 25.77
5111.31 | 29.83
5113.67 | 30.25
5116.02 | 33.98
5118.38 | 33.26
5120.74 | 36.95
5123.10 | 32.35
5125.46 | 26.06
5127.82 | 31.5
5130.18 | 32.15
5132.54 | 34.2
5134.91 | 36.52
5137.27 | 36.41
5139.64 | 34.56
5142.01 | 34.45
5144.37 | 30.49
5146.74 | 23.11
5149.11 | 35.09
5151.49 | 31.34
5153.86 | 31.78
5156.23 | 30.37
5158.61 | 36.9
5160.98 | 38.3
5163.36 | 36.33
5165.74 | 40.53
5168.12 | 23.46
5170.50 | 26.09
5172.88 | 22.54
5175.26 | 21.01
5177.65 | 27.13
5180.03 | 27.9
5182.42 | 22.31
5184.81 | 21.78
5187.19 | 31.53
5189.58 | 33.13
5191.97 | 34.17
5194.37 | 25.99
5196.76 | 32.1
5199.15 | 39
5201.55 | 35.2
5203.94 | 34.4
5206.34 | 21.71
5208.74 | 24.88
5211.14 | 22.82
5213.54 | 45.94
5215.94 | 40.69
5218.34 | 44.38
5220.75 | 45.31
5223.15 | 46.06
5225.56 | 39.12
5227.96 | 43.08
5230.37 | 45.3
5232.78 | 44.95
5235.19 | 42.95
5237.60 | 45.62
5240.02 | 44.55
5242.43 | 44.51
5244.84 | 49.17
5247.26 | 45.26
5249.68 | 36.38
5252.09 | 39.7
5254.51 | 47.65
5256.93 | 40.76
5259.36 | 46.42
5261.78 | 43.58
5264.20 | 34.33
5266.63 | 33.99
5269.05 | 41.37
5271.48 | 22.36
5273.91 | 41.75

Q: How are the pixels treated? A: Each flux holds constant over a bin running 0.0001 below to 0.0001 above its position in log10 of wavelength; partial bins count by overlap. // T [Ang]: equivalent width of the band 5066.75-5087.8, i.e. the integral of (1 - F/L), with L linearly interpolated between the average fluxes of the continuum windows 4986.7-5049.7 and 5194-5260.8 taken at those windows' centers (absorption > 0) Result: 1.5 Ang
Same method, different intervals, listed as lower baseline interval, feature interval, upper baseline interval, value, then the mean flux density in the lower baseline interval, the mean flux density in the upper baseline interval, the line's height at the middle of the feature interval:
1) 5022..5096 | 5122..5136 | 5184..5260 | 1.02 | 31.6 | 38.6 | 34.6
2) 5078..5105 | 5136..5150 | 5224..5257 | 1.27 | 31.3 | 43.6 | 35.6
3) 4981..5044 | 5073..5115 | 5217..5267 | 5.35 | 32.1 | 43.1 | 36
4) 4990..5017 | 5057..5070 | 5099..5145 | 0.82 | 32.6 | 31.8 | 32.2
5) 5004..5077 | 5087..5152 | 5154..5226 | 1.01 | 31.8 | 32.3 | 32.1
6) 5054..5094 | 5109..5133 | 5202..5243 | 1.78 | 31.7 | 39.6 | 34.2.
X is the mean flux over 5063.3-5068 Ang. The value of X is 30.4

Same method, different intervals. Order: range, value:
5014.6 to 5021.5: 34.7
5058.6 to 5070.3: 29.8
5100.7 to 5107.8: 27.9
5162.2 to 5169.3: 33.4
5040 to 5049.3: 31.7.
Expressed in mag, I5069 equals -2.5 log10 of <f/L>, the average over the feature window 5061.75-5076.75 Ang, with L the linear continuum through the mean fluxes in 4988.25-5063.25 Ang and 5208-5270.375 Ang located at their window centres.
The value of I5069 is 0.10 mag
